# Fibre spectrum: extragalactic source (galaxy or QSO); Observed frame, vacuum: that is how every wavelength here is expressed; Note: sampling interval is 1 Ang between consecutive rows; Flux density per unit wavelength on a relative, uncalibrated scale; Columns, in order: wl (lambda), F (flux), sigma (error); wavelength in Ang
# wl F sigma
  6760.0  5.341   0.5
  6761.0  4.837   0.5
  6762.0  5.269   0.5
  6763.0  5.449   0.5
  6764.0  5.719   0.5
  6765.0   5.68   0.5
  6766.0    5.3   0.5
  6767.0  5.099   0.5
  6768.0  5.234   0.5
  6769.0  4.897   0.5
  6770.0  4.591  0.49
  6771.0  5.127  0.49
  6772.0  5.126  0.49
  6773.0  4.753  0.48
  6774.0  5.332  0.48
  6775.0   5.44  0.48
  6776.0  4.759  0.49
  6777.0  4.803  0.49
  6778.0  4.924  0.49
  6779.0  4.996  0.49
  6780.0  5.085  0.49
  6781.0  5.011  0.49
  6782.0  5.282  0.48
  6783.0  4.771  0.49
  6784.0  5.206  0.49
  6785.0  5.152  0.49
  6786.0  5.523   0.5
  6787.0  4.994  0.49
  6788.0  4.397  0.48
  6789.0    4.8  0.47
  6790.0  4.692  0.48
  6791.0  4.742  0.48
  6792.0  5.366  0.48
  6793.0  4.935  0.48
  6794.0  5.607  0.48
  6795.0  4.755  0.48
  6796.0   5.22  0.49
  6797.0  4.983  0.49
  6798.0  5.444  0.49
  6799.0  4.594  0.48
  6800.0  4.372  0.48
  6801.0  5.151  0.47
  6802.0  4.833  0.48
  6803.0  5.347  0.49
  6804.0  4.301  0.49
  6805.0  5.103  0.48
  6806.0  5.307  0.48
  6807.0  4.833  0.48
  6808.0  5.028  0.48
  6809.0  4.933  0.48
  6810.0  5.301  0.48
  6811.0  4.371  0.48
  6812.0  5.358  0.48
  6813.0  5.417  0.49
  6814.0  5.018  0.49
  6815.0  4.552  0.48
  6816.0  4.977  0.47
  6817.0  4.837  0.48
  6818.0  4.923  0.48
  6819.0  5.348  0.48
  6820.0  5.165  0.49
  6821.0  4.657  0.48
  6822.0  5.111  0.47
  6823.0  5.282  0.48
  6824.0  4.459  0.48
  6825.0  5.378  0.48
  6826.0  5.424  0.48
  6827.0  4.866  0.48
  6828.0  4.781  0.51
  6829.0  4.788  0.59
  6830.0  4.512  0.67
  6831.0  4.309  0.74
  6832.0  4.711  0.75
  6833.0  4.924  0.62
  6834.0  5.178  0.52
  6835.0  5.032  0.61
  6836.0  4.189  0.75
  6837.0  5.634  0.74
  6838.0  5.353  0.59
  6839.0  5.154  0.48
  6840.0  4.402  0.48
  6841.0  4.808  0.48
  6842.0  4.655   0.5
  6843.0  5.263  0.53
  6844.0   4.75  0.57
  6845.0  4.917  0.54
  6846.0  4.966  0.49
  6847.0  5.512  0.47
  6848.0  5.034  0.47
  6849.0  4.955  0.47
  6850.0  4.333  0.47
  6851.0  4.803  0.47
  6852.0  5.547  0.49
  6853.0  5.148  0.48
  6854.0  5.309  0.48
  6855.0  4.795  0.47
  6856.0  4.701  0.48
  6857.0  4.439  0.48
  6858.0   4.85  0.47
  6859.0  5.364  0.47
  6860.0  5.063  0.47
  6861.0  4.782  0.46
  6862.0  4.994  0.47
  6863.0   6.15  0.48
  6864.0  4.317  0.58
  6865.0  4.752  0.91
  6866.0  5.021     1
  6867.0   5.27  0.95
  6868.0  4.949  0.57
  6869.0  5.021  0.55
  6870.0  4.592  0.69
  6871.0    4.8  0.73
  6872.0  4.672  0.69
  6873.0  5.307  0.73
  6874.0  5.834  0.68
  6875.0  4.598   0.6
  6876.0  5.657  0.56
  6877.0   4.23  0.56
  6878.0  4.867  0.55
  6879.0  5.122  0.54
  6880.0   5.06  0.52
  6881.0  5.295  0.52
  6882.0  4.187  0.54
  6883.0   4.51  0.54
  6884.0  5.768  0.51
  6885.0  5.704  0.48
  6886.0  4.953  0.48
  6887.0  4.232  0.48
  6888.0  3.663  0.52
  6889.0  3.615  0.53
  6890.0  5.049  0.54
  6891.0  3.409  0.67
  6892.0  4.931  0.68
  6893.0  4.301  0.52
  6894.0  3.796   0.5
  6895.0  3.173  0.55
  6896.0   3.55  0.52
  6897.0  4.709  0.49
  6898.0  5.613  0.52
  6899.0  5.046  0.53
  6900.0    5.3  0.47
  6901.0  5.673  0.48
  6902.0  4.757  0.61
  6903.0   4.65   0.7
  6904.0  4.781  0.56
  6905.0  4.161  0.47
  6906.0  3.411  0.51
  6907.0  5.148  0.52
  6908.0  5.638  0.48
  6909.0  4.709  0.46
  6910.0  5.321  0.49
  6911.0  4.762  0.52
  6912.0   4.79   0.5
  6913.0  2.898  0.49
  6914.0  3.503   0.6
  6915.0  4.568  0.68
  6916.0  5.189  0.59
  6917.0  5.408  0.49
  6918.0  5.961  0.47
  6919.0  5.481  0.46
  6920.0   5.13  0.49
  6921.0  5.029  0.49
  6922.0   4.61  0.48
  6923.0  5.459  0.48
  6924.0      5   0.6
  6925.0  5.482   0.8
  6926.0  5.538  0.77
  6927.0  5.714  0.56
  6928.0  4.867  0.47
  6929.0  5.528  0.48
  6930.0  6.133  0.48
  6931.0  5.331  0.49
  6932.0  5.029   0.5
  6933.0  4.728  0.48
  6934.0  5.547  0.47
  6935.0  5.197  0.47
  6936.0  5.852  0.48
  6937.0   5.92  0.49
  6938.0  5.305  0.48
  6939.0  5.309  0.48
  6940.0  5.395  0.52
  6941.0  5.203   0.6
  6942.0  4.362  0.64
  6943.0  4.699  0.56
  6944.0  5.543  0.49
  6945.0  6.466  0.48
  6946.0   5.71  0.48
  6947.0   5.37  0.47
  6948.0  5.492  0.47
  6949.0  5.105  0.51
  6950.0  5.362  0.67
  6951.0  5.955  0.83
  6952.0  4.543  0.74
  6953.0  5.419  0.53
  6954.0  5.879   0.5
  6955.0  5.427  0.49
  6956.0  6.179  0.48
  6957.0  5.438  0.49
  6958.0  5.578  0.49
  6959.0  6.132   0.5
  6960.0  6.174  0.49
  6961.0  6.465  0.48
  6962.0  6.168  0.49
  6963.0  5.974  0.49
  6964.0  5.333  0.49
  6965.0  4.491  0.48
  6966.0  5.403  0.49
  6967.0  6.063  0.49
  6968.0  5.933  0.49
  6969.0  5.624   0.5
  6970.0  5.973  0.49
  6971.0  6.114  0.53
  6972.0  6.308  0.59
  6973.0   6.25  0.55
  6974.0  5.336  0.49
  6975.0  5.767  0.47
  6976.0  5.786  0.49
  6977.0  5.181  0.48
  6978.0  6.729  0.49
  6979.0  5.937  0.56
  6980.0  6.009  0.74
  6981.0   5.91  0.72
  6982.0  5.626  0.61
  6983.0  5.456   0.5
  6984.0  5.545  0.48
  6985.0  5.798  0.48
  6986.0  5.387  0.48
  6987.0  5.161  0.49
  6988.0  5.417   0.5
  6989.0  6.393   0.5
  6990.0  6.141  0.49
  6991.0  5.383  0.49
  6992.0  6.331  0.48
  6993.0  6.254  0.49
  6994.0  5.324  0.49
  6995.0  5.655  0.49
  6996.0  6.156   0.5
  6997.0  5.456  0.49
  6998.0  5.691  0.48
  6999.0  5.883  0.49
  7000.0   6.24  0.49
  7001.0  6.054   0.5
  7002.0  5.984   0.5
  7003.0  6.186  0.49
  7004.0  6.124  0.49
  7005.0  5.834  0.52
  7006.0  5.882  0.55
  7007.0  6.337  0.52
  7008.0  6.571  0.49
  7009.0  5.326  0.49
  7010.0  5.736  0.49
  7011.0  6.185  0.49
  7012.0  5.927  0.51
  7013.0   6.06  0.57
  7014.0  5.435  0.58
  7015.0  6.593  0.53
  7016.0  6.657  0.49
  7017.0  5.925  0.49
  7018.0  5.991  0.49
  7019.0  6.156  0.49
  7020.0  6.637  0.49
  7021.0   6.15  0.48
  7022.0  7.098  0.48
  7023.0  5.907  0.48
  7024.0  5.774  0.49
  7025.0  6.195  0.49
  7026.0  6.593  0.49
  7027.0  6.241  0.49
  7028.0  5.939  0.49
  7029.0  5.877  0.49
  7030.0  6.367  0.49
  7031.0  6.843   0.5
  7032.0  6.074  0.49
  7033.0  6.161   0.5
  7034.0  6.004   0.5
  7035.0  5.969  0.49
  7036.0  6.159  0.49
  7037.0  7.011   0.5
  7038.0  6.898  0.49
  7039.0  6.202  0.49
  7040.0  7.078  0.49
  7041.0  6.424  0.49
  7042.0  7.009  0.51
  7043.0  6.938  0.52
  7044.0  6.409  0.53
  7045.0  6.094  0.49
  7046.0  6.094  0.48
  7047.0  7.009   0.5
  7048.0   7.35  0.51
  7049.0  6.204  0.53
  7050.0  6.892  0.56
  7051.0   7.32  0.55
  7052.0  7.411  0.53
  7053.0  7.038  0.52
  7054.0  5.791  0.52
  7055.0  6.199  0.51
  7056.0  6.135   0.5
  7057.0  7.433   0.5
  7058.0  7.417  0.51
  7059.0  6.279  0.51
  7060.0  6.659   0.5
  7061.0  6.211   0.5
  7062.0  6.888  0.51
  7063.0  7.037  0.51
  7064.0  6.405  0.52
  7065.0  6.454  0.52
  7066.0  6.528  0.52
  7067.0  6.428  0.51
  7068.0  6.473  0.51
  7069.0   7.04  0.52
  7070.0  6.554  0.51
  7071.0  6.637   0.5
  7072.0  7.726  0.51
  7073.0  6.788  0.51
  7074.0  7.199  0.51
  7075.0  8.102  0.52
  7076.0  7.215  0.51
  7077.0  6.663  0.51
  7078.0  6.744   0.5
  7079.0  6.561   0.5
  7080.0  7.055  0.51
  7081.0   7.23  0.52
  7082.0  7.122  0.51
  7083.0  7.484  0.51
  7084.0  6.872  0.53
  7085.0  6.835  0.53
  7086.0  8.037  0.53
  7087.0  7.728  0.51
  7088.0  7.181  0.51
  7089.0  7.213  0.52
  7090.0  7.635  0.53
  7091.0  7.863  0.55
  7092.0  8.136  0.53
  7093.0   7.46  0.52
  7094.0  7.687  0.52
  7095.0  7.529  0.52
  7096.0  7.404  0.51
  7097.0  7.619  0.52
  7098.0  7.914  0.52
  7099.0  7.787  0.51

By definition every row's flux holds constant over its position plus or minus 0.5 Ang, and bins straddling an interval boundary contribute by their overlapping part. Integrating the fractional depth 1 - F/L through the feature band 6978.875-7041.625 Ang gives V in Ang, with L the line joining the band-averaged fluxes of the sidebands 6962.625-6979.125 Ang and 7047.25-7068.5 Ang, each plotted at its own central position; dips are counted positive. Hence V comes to 1.3 Ang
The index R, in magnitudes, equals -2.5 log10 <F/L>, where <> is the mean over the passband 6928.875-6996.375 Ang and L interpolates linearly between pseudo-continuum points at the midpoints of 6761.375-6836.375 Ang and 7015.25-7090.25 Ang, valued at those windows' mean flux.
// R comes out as 0.08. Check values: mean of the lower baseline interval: 5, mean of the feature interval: 5.65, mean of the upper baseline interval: 6.69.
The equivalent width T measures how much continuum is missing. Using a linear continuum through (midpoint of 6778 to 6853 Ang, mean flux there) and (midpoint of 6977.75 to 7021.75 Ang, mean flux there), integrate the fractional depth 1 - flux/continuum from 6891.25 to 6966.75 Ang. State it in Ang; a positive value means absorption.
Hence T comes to 5.68 Ang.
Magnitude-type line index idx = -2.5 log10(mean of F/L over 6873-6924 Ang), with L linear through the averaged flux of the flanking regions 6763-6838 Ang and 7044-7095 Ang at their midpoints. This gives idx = 0.20 mag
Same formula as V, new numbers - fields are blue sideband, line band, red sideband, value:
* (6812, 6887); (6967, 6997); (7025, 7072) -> 1.08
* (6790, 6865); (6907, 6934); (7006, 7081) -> 2.68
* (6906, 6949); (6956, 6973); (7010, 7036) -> -0.86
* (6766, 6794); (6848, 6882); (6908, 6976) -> 1.59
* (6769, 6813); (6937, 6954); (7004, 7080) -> 1.61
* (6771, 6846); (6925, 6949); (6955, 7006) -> 0.92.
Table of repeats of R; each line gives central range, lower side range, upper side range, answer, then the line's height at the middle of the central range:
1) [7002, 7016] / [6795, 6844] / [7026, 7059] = 0.05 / 6.32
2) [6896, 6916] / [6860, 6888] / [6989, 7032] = 0.12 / 5.23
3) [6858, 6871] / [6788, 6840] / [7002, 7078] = 0.06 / 5.3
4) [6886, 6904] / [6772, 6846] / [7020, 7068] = 0.23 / 5.54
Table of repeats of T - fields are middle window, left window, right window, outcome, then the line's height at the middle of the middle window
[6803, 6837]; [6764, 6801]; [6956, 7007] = 1.6 Ang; 5.19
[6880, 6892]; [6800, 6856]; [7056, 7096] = 1.8 Ang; 5.45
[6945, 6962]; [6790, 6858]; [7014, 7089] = 0.7 Ang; 5.93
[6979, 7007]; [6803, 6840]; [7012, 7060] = 1.4 Ang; 6.15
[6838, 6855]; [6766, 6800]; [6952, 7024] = 1.0 Ang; 5.29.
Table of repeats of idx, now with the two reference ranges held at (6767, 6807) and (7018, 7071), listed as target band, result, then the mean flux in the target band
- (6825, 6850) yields 0.08 mag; 4.92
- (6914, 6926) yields 0.13 mag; 5.15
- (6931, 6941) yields 0.10 mag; 5.35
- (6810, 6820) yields 0.03 mag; 5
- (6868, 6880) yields 0.11 mag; 4.98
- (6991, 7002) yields 0.06 mag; 5.88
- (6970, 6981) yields 0.03 mag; 5.94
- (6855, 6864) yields 0.09 mag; 4.99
